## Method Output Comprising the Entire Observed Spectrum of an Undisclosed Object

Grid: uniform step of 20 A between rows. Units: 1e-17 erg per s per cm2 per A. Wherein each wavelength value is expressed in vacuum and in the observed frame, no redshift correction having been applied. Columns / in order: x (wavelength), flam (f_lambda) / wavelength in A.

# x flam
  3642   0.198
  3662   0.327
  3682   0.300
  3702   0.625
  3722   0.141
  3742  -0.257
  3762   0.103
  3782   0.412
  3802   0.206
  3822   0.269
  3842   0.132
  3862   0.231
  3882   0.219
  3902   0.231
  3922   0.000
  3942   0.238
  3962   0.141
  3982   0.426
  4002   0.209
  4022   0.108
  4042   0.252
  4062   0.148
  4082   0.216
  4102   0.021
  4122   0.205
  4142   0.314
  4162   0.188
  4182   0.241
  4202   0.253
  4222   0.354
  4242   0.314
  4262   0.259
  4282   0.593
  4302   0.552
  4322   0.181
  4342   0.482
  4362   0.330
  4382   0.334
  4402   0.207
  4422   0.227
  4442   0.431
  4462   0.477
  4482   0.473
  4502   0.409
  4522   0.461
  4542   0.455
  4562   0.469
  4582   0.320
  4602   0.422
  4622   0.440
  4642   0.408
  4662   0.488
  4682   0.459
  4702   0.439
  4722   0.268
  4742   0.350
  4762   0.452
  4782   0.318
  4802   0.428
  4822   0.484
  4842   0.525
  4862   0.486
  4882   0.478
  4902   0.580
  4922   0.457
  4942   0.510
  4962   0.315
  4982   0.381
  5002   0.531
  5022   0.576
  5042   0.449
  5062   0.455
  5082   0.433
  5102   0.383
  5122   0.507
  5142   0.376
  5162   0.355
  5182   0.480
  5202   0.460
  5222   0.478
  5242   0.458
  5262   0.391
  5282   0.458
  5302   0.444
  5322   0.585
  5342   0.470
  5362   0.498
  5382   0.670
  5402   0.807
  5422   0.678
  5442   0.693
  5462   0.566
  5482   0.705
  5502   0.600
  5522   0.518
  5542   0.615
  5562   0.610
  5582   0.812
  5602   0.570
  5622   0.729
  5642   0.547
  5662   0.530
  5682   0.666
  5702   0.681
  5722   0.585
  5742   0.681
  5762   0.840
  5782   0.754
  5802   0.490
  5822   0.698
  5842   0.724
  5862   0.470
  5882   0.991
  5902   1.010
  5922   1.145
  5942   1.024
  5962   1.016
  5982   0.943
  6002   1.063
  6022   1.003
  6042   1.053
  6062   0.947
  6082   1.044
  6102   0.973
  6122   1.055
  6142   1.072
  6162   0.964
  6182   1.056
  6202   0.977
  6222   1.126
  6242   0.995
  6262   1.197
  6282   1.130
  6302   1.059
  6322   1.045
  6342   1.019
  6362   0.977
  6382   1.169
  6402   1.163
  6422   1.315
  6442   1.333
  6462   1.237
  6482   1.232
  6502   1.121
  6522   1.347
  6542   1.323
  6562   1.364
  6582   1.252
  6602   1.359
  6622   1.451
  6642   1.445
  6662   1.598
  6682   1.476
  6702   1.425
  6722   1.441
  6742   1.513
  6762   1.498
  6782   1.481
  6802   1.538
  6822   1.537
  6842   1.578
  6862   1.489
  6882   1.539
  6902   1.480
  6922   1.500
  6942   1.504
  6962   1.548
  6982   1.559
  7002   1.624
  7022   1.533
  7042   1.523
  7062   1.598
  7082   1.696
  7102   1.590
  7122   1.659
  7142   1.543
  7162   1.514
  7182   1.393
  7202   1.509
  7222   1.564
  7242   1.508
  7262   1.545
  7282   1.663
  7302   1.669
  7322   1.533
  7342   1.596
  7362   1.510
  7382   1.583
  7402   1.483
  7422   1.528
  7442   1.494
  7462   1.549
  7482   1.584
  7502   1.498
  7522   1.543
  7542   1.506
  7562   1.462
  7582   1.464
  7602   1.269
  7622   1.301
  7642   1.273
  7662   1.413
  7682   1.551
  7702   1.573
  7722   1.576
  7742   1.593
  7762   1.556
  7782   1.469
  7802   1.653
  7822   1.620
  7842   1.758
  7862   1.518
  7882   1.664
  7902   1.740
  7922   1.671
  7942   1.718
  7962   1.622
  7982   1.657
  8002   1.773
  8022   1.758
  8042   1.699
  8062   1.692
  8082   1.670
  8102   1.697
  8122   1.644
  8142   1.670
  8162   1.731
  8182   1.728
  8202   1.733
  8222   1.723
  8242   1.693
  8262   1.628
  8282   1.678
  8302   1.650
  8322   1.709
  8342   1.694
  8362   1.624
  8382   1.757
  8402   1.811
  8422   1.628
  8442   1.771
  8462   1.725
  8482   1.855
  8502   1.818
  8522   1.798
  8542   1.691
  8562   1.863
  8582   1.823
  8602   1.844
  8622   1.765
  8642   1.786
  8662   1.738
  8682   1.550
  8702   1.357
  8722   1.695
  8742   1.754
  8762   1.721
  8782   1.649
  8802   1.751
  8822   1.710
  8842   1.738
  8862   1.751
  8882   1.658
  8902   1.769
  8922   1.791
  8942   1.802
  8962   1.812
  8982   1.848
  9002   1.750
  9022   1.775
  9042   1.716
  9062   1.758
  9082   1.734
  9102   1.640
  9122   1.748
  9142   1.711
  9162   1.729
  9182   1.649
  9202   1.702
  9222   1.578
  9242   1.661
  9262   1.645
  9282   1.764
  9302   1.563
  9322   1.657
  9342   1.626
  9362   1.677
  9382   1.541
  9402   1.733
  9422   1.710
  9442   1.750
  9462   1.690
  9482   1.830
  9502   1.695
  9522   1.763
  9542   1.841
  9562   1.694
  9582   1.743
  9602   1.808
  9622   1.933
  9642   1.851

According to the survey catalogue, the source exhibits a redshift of 0.48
